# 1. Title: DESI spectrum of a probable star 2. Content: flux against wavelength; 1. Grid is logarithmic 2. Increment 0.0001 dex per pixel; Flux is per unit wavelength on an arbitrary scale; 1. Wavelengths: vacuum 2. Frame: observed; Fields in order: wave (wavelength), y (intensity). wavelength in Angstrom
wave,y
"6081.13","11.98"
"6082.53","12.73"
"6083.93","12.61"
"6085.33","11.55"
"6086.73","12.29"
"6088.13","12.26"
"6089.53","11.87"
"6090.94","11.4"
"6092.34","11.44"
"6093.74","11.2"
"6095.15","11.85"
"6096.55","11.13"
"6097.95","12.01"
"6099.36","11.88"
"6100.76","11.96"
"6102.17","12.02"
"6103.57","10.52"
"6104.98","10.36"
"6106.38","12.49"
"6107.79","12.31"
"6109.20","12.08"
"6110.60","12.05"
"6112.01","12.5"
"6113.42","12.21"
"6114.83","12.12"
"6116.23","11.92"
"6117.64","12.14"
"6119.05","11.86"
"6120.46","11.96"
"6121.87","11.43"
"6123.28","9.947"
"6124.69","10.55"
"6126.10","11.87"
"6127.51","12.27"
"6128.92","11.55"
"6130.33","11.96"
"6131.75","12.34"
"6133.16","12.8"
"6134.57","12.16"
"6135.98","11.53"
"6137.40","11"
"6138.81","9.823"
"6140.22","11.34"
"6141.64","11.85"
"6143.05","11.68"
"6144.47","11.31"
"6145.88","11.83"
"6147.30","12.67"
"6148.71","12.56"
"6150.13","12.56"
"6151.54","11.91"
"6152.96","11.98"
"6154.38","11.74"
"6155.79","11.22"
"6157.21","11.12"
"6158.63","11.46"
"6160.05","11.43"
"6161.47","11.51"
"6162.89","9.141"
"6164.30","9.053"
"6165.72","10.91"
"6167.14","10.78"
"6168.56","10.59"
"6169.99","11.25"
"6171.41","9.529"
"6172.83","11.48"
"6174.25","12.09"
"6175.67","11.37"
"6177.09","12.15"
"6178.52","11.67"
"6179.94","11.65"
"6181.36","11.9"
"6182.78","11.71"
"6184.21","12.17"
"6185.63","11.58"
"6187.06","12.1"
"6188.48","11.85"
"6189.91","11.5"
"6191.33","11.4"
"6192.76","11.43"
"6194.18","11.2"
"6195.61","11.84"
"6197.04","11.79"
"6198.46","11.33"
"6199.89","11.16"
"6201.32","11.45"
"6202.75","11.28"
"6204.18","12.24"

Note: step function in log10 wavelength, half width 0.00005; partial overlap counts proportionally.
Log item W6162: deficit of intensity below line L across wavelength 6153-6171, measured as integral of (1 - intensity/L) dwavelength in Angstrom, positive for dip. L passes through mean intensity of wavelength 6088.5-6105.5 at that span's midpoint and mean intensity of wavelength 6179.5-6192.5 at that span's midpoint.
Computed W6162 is 1.3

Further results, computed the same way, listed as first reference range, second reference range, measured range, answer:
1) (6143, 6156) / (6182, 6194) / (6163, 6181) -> 1.2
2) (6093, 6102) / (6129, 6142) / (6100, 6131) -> -0.2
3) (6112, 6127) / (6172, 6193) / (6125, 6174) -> 1.1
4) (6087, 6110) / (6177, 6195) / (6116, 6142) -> 0.2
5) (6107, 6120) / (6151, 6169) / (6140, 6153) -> -0.8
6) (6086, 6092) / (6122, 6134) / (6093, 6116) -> 0.0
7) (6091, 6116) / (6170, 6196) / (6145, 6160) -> -0.3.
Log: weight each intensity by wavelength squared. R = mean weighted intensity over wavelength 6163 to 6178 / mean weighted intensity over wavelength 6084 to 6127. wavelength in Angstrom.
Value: 0.95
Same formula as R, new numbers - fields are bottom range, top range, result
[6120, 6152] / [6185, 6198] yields 1.01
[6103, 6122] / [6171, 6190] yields 1.00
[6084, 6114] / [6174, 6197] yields 1.02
